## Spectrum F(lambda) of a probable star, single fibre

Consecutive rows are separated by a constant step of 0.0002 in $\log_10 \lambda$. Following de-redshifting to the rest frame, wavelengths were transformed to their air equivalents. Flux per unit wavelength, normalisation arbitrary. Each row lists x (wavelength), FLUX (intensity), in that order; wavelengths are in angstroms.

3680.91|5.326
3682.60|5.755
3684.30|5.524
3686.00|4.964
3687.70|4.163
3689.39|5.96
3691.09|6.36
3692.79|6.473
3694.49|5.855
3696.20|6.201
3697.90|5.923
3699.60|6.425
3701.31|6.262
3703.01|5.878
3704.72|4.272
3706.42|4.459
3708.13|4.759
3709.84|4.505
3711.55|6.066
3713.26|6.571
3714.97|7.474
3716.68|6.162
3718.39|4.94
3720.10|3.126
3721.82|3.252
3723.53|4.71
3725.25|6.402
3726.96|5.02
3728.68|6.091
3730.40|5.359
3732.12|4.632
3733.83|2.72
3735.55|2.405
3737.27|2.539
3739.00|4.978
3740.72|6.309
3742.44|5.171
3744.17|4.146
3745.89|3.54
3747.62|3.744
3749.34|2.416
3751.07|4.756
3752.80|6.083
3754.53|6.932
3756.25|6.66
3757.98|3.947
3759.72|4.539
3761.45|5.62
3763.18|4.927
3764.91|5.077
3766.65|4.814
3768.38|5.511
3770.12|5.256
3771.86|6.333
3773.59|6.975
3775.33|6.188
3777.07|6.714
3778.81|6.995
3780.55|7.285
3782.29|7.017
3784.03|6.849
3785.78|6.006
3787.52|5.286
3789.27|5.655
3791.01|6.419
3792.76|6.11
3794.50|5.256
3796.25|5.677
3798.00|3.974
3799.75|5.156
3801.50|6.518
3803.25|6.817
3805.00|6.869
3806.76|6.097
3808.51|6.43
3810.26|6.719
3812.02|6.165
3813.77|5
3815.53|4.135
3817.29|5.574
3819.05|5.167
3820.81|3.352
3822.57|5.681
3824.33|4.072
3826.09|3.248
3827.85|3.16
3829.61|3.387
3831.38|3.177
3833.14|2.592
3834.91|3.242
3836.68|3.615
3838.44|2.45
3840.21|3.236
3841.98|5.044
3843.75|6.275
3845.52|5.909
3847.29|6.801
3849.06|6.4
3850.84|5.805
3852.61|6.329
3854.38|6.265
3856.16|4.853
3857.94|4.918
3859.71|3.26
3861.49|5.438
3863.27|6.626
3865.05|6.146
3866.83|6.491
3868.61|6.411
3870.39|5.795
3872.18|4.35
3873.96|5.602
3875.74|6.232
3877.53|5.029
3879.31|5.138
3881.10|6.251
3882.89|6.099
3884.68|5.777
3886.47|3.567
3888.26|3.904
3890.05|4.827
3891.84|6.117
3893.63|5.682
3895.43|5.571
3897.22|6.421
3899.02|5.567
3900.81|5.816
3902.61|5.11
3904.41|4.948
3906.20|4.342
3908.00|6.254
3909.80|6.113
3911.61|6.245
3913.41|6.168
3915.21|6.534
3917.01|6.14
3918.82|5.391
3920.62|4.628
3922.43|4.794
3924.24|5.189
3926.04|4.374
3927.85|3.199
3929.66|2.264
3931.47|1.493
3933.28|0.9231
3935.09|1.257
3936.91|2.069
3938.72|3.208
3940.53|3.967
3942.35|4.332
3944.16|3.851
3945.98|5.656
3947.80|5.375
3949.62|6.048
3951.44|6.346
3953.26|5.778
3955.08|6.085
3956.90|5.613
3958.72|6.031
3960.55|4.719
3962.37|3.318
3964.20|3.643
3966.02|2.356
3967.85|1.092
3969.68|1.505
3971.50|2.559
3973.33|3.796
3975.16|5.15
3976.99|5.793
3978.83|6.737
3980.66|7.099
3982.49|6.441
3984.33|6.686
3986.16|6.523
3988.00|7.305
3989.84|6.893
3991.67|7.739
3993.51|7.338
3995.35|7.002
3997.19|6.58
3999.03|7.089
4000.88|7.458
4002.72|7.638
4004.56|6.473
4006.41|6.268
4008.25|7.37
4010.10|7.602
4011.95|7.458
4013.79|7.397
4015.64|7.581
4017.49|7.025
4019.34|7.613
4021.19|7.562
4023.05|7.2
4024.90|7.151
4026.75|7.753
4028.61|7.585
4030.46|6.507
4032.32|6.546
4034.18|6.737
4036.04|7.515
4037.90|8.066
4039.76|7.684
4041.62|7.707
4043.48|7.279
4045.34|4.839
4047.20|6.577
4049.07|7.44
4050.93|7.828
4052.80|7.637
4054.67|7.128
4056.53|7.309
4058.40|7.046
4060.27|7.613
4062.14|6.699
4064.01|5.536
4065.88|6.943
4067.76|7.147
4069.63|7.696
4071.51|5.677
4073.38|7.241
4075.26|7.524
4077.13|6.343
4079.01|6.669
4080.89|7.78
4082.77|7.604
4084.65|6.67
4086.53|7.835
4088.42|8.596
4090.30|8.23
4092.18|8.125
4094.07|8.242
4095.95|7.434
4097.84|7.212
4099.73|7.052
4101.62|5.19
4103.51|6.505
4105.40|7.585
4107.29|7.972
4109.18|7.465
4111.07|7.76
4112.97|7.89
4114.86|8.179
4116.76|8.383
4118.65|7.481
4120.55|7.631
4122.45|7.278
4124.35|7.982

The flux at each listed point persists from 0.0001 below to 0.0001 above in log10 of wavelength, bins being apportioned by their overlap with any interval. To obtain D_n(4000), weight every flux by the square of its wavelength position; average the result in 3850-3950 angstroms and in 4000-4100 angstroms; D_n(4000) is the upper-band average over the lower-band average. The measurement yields 1.57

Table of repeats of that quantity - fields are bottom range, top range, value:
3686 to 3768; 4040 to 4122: 1.72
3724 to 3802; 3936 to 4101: 1.38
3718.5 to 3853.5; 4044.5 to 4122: 1.65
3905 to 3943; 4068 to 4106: 1.86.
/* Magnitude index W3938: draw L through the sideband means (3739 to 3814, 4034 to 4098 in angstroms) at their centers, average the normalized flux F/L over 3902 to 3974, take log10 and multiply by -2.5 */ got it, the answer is 0.45 mag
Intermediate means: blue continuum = 5.67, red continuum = 7.25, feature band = 4.31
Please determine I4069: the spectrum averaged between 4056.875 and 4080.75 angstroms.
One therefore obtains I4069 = 6.89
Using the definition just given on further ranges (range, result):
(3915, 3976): 4.05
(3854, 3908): 5.42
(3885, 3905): 5.25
